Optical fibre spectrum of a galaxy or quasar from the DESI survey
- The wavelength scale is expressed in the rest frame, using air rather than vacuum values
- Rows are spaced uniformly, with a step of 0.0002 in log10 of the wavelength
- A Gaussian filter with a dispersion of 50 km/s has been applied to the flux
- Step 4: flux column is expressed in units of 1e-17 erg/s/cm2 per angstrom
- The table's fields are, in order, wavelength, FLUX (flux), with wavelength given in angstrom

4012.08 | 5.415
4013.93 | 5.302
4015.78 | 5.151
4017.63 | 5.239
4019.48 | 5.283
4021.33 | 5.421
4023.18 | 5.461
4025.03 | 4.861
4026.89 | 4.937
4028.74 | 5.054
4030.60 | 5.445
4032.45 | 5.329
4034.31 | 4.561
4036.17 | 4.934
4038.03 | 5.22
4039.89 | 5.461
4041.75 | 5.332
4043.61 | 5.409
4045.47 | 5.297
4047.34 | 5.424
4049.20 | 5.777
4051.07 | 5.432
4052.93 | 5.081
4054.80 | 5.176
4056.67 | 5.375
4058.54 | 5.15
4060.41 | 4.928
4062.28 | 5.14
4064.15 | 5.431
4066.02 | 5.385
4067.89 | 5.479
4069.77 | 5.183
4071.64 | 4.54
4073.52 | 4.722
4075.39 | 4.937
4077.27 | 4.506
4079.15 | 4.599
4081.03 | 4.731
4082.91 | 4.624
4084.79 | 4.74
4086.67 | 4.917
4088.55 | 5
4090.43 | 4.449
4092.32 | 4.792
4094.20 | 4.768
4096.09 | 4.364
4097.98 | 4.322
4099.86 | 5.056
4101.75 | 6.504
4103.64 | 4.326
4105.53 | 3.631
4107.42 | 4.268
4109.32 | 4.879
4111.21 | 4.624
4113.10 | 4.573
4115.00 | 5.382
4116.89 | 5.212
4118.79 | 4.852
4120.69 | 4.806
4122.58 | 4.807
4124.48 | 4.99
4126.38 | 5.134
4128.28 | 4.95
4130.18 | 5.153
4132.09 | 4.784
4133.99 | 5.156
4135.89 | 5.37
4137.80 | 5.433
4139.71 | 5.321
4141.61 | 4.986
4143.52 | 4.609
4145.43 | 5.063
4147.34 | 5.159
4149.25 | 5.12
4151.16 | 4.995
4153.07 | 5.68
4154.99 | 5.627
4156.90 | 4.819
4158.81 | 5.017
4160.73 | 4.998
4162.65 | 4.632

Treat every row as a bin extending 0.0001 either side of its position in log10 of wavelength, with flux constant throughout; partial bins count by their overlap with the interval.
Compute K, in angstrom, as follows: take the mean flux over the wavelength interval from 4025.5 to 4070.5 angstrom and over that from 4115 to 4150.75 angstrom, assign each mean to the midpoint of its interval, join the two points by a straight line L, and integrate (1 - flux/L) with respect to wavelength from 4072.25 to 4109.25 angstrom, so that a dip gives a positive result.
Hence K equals 3.2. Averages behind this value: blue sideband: 5.24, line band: 4.7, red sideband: 5.06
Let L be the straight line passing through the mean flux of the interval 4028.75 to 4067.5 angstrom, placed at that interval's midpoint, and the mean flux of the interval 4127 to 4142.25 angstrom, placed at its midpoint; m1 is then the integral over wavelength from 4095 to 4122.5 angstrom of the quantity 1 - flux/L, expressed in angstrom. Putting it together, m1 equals 2.2 angstrom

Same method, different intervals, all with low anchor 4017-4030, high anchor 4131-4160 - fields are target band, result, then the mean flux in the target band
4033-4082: 0.5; 5.12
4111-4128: 0.7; 4.95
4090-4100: 1.1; 4.6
